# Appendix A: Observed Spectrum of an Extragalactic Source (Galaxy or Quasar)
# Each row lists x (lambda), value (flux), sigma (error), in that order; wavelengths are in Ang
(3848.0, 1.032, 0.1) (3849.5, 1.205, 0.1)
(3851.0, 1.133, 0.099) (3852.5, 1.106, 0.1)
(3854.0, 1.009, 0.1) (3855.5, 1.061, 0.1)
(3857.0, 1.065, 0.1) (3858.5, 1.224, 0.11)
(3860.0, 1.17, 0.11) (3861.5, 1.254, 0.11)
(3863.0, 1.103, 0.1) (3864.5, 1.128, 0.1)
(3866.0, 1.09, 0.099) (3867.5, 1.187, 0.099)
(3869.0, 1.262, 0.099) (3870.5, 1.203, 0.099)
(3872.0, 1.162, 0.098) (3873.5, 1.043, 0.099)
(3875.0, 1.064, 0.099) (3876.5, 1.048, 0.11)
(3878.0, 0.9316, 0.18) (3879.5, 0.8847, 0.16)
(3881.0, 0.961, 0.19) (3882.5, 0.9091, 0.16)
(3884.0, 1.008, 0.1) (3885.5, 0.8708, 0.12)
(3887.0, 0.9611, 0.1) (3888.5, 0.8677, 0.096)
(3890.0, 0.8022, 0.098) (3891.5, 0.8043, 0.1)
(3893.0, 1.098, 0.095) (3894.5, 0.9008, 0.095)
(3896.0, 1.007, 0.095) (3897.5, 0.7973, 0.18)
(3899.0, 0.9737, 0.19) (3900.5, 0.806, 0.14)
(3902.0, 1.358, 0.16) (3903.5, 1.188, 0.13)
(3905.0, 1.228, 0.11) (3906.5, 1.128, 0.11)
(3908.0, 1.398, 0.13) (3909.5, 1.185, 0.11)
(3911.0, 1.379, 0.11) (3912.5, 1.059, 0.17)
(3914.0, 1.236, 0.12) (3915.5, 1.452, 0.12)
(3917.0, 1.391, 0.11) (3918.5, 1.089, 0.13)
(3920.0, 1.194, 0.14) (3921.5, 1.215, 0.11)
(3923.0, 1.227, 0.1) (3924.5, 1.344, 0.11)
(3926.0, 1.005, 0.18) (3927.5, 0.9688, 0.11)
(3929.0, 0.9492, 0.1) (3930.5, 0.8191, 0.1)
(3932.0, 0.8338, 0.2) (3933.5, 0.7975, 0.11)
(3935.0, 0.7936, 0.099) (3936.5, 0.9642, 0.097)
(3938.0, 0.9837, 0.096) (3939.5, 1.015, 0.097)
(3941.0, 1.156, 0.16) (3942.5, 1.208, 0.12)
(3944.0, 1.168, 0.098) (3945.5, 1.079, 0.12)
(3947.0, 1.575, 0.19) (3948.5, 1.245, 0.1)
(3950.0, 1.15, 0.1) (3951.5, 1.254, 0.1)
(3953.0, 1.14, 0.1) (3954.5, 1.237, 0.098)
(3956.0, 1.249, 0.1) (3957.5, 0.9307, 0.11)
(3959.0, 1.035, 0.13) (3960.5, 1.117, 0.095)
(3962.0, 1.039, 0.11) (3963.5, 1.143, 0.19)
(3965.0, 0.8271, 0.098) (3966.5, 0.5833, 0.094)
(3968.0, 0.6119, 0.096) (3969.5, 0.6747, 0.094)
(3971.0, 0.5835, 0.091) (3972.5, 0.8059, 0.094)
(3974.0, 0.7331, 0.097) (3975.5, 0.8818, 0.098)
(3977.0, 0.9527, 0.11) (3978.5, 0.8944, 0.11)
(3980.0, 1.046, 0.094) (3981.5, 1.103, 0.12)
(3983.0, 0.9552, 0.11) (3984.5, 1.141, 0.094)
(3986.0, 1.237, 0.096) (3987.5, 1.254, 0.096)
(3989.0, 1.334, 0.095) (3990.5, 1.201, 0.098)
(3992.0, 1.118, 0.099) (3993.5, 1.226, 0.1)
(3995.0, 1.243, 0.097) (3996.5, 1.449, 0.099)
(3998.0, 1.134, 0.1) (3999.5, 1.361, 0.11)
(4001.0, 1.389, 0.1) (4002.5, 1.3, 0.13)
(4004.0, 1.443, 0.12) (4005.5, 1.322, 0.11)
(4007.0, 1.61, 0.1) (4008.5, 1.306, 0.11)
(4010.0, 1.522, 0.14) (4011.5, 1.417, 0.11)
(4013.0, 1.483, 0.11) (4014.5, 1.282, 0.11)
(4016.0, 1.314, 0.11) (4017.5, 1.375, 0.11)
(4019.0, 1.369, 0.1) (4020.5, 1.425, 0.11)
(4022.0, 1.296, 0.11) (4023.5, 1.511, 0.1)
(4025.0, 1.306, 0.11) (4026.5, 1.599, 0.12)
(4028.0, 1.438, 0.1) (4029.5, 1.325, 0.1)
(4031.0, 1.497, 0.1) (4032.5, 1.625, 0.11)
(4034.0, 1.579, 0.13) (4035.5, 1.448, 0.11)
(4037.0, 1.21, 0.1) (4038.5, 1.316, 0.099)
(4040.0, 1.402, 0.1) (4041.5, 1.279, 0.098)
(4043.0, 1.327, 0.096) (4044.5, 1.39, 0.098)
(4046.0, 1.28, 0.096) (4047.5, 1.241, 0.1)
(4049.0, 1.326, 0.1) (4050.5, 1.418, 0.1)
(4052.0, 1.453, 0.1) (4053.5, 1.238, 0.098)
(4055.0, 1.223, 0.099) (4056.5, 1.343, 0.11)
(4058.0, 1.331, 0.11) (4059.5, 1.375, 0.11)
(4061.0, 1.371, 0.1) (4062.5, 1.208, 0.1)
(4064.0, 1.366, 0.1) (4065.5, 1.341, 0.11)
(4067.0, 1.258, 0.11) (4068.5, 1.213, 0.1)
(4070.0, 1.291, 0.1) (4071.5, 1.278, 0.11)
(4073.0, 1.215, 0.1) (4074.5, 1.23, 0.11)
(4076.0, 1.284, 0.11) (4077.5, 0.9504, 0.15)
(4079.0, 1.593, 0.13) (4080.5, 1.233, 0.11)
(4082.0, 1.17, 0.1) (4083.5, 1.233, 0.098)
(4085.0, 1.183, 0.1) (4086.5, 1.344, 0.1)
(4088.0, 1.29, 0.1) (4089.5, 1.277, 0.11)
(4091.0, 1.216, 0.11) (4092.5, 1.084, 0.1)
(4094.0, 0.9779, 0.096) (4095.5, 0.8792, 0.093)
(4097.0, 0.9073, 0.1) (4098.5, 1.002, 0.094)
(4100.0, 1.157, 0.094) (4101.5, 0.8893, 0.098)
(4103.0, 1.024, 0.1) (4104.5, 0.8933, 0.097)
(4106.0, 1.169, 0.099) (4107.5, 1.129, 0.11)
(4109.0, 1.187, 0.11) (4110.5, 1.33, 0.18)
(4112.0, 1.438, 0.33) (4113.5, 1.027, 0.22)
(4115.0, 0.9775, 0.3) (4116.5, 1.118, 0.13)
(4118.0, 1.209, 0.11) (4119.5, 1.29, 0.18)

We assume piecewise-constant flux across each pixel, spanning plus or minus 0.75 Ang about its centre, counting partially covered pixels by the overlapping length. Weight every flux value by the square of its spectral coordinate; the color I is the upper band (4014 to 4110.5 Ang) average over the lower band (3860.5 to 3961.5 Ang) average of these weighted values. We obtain 1.26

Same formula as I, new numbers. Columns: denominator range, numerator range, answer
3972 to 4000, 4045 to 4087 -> 1.20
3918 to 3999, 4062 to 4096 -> 1.23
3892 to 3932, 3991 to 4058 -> 1.29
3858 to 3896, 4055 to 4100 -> 1.30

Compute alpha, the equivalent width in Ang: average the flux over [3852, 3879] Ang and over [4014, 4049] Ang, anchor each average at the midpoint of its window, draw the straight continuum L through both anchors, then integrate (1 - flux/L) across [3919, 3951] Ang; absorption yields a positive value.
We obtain 3.8 Ang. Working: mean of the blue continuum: 1.12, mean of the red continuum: 1.38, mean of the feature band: 1.08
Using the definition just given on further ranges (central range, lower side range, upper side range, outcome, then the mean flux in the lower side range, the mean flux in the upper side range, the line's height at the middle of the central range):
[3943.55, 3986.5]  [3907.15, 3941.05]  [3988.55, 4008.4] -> 7.3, 1.11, 1.32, 1.22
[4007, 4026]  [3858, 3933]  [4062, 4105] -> -4.2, 1.08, 1.17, 1.14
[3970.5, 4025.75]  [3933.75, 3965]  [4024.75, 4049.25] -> 1.9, 1.11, 1.39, 1.27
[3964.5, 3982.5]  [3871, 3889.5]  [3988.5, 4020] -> 6.4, 0.977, 1.34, 1.25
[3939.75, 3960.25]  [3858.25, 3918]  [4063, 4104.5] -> -1.2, 1.09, 1.18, 1.12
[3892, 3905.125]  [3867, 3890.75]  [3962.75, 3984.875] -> -0.7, 1.01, 0.858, 0.977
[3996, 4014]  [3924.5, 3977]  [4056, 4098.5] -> -4.9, 0.992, 1.23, 1.09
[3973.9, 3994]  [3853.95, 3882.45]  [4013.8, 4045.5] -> 3.5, 1.09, 1.4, 1.31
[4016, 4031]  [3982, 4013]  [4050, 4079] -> -1.3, 1.3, 1.29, 1.3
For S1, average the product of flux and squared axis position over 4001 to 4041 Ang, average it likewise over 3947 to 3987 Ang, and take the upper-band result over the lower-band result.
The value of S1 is 1.5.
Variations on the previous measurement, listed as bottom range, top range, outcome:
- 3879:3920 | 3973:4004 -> 1.13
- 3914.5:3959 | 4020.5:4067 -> 1.29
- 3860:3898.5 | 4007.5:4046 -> 1.49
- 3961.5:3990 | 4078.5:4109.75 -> 1.28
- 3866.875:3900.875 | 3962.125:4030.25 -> 1.28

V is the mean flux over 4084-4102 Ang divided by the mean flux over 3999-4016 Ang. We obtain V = 0.8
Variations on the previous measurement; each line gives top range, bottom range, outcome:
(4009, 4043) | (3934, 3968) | 1.31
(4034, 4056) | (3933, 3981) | 1.34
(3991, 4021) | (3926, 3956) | 1.26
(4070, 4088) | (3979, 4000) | 1.05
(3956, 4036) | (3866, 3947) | 1.13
